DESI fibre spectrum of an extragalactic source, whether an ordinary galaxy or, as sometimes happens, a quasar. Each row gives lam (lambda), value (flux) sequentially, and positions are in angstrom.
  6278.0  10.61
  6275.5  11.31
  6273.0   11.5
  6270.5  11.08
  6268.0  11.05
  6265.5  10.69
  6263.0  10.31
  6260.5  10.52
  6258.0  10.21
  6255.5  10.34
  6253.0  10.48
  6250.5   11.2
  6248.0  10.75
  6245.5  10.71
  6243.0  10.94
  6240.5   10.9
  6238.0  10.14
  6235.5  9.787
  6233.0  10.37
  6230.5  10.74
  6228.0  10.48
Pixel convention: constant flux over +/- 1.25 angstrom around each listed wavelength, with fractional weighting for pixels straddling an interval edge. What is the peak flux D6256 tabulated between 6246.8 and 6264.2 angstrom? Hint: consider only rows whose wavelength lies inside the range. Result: 11.2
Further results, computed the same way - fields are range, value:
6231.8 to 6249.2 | 10.94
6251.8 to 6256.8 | 10.48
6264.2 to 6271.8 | 11.08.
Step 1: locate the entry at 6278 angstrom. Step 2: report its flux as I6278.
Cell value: 10.61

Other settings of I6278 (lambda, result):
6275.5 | 11.31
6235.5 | 9.787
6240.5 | 10.9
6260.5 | 10.52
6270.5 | 11.08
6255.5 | 10.34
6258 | 10.21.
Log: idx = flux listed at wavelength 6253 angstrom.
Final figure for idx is 10.48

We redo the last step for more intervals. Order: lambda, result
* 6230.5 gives 10.74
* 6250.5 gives 11.2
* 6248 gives 10.75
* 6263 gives 10.31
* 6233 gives 10.37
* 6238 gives 10.14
